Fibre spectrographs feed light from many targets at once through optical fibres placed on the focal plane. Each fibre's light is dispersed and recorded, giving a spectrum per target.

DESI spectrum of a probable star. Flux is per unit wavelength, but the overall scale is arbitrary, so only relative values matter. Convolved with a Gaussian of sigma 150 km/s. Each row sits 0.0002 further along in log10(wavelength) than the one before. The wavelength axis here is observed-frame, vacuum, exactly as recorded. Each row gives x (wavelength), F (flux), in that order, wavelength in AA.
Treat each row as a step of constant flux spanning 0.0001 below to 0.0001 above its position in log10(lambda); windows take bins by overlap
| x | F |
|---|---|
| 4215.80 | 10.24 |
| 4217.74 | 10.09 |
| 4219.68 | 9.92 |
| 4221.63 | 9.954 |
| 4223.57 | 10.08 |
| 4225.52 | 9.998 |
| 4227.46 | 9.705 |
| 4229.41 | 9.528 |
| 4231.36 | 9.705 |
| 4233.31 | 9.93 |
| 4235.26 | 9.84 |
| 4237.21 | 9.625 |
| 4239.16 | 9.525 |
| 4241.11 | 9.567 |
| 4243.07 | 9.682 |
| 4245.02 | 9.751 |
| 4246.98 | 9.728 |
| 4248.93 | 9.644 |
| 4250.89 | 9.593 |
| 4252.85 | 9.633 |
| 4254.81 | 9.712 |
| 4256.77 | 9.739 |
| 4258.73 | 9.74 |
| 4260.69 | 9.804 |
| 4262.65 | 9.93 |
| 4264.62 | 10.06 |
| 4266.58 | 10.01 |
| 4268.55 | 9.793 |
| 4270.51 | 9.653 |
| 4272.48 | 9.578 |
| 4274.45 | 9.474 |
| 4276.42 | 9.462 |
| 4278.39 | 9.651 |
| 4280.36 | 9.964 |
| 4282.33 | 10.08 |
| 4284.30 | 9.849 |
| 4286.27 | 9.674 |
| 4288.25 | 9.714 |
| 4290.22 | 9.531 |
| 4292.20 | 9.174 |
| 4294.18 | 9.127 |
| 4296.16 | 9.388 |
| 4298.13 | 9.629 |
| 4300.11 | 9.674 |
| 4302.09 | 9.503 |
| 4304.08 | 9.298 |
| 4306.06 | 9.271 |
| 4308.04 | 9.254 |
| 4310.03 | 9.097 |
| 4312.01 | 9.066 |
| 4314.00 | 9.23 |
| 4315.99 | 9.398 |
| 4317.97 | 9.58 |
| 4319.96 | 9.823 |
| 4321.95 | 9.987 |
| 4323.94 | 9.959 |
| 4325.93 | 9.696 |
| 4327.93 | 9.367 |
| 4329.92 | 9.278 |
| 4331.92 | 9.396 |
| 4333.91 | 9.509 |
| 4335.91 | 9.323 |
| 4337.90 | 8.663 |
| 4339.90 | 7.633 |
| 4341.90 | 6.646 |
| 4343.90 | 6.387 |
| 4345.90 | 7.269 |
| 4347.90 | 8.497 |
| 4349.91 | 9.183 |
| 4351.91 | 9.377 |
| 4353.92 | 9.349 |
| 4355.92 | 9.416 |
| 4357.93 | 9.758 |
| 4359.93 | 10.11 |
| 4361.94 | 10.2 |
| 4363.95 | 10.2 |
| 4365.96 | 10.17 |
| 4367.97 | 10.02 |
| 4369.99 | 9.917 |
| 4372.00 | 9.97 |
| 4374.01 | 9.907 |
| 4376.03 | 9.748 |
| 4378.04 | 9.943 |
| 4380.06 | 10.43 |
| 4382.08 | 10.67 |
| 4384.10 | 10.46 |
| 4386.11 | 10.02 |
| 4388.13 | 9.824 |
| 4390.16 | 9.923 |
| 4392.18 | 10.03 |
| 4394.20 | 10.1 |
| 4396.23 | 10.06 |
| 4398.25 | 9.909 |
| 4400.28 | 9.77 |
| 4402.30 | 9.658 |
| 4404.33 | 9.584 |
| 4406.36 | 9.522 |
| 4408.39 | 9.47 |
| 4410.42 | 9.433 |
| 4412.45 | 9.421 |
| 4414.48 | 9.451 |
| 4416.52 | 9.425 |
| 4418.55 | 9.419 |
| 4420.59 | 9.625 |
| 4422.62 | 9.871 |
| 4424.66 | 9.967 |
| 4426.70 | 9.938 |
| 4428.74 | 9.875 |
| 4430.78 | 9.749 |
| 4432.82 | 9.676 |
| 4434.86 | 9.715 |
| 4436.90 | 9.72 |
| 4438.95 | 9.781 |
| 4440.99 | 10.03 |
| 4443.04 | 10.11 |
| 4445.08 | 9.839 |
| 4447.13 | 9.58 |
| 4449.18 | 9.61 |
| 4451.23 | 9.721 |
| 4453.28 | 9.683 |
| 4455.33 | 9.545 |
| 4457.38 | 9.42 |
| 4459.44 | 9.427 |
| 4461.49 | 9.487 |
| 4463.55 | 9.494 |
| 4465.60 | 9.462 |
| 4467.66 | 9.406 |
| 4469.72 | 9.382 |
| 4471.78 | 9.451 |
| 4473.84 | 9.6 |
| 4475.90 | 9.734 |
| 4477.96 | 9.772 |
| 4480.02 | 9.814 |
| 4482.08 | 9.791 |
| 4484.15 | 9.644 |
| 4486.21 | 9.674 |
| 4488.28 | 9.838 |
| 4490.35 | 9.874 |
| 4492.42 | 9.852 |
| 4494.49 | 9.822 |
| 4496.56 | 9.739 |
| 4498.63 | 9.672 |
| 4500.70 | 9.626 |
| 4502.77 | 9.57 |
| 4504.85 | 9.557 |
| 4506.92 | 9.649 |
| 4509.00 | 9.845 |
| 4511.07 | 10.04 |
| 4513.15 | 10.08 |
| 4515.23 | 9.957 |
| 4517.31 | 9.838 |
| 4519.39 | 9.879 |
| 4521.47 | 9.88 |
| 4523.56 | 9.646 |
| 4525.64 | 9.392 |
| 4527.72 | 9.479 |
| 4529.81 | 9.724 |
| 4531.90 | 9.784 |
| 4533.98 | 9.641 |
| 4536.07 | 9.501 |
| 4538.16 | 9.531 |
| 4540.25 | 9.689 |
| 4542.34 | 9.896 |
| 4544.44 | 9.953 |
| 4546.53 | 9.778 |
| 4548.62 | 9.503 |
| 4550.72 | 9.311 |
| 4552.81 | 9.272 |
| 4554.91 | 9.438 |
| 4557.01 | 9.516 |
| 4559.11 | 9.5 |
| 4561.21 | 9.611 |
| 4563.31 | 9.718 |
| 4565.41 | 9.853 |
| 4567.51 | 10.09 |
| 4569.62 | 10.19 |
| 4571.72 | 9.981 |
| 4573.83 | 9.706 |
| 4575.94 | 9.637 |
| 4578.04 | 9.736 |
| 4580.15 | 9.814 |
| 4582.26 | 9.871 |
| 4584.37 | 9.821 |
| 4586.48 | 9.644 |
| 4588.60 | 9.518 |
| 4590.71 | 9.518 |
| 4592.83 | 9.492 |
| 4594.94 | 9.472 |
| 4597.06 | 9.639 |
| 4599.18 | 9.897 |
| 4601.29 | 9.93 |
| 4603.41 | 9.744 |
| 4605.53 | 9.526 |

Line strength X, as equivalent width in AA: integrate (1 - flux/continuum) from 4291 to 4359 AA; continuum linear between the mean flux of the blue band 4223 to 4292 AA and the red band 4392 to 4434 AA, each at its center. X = 4.4 AA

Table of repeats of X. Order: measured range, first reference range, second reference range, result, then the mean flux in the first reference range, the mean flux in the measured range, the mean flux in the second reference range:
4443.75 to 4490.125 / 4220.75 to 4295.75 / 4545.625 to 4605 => 0.4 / 9.71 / 9.62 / 9.69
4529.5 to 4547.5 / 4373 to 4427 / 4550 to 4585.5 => 0.0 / 9.83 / 9.72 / 9.72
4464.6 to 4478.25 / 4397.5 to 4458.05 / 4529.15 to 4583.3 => 0.2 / 9.69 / 9.53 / 9.7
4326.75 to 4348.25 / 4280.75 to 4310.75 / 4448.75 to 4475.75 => 2.6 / 9.5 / 8.37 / 9.52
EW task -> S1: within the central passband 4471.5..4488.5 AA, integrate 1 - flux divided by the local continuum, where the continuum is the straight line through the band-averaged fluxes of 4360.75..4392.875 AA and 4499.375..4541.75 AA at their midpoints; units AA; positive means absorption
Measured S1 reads 0.2 AA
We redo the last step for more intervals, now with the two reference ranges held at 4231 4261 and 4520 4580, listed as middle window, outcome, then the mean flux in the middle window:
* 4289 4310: 0.69 AA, 9.37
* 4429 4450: -0.21 AA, 9.79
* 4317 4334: 0.12 AA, 9.63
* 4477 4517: -0.40 AA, 9.78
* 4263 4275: -0.10 AA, 9.78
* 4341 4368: 1.88 AA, 9.02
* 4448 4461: 0.16 AA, 9.56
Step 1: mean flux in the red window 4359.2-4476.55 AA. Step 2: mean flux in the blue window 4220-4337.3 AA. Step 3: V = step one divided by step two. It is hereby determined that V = 1.0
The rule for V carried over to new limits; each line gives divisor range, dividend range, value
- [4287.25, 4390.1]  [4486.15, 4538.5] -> 1.03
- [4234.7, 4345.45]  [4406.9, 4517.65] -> 1.03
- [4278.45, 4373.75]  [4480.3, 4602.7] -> 1.04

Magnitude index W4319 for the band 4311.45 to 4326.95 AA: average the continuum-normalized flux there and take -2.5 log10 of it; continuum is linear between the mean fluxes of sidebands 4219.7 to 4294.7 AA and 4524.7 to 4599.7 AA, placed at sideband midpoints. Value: 0.01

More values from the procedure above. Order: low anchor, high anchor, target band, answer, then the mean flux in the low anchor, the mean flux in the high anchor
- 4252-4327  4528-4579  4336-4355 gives 0.18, 9.61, 9.69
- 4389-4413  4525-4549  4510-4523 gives -0.03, 9.75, 9.67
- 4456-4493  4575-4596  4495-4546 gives -0.01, 9.61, 9.65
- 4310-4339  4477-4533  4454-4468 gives 0.02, 9.43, 9.76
